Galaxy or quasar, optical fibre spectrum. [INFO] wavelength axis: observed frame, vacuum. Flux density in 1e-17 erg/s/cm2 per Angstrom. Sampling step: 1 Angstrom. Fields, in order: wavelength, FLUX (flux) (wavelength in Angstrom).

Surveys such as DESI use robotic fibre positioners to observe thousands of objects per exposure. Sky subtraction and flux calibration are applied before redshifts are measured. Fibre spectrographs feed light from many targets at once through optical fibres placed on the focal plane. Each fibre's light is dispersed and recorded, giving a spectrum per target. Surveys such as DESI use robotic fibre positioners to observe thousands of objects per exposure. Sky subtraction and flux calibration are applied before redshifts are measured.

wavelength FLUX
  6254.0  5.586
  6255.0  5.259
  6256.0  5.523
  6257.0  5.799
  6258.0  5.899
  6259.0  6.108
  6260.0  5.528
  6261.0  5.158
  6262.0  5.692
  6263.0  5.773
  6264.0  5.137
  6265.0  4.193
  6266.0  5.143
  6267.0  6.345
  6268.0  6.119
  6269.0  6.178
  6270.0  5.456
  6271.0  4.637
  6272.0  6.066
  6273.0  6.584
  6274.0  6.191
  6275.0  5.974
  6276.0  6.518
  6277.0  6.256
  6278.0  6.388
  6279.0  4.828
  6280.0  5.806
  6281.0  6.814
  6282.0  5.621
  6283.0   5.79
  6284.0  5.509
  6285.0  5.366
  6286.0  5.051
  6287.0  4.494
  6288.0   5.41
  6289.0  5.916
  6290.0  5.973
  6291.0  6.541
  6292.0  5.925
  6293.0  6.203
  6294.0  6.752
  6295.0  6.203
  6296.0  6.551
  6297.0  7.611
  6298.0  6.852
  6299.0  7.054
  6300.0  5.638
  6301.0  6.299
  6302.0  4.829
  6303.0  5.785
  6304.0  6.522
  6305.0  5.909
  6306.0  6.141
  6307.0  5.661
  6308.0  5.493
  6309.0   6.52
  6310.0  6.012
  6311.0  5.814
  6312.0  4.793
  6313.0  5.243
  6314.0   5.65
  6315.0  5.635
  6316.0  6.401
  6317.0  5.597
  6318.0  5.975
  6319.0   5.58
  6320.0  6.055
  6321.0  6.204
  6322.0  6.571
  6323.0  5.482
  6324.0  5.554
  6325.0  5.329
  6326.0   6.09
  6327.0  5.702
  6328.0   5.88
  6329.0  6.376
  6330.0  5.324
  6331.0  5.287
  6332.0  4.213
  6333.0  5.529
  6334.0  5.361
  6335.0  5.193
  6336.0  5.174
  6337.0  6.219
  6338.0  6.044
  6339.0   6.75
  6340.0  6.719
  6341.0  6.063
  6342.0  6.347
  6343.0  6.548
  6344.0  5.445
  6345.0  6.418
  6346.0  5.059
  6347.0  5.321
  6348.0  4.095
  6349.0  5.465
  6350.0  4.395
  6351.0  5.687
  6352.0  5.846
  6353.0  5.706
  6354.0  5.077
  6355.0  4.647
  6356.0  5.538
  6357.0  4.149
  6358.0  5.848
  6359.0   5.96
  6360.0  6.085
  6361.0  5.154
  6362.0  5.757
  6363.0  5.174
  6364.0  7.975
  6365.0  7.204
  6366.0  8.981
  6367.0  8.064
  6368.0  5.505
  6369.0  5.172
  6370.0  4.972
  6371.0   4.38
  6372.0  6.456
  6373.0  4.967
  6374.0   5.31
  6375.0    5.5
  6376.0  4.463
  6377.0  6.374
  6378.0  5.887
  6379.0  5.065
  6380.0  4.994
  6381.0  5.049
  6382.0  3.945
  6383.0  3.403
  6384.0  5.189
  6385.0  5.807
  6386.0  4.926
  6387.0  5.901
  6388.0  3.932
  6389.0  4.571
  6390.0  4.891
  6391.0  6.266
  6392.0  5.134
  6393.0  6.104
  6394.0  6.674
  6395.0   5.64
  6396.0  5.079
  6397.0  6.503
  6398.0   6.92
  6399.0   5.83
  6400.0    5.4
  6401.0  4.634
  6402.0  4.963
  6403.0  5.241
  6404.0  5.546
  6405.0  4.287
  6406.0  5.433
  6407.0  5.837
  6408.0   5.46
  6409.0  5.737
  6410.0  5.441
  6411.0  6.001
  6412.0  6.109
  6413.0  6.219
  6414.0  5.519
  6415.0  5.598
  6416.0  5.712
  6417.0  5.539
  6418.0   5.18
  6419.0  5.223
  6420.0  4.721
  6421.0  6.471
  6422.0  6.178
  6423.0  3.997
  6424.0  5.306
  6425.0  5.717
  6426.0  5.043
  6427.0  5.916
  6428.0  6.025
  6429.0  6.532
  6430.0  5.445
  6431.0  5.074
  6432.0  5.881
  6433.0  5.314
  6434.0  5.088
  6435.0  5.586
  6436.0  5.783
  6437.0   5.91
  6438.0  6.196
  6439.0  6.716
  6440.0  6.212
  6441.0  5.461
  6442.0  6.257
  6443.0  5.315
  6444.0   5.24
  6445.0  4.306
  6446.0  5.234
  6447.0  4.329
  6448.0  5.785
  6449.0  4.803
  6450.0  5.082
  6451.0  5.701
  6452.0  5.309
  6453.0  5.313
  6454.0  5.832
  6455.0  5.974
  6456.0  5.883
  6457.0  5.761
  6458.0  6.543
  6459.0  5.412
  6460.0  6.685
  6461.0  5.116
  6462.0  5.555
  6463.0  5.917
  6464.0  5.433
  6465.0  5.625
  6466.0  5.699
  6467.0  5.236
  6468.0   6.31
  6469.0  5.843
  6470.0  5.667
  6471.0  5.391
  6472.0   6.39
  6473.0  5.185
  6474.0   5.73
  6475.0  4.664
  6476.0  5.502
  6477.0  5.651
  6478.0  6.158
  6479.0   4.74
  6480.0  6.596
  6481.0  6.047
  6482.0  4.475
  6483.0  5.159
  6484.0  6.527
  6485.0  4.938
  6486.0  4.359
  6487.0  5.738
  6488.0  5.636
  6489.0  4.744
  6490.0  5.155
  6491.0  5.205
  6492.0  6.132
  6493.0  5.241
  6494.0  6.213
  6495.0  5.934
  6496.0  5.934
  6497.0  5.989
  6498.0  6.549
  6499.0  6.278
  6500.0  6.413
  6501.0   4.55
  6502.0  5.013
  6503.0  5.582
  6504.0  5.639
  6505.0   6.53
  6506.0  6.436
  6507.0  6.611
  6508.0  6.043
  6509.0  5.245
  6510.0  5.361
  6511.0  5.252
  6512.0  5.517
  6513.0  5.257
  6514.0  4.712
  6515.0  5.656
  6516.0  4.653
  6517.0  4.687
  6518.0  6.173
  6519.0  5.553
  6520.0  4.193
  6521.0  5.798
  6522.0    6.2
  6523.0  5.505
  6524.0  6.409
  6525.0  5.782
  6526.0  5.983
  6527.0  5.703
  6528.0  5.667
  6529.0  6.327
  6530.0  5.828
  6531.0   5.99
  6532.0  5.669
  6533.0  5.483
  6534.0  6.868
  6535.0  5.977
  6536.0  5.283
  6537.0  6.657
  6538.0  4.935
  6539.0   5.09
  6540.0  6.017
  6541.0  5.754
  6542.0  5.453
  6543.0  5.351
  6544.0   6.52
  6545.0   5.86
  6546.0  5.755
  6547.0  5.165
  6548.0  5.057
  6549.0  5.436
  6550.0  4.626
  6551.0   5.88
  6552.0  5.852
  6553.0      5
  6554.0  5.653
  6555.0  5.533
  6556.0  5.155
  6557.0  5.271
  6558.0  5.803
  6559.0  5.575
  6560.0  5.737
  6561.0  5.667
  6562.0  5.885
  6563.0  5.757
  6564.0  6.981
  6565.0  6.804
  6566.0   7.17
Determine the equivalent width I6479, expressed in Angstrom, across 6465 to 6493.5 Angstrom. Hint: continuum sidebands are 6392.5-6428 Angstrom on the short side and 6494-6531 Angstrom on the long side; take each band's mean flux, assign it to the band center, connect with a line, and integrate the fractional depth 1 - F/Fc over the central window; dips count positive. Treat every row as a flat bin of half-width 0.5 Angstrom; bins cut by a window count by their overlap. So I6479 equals 0.8 Angstrom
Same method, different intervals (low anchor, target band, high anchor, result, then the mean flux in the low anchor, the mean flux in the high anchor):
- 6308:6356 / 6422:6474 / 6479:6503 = 0.0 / 5.66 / 5.58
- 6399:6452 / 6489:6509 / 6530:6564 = -0.8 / 5.5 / 5.65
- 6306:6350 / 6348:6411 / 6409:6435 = 1.5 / 5.71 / 5.57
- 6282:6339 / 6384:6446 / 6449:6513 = 1.8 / 5.83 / 5.65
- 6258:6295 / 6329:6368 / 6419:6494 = -0.7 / 5.77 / 5.56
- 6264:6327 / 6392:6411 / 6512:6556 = 0.5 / 5.88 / 5.6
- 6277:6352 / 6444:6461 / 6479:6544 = 0.7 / 5.81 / 5.65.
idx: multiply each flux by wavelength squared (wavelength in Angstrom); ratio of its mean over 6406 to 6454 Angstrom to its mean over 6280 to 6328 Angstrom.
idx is 0.98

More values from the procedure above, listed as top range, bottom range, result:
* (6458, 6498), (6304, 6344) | 1.01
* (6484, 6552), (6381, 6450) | 1.07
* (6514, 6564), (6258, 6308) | 1.04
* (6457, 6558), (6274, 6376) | 1.02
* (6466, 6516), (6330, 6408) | 1.05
